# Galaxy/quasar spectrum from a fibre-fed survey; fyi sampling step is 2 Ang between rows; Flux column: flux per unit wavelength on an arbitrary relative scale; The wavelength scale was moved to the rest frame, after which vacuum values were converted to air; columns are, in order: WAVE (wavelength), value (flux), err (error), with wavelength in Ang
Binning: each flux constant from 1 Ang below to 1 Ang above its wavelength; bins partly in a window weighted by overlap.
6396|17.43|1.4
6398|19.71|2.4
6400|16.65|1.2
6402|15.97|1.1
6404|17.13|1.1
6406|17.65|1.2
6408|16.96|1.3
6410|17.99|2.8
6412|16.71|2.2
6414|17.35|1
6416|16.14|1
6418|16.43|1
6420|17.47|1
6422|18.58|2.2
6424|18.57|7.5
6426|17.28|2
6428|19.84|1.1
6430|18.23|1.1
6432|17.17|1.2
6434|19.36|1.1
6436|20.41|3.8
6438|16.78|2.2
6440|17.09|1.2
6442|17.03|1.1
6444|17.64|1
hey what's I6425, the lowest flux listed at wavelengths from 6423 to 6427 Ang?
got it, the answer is 17.28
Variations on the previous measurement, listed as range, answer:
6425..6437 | 17.17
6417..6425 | 16.43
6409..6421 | 16.14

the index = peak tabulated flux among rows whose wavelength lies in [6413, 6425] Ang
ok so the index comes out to 18.58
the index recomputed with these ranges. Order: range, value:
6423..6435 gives 19.84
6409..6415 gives 17.99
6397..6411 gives 19.71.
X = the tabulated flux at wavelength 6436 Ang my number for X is 20.41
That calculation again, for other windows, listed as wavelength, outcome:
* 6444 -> 17.64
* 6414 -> 17.35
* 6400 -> 16.65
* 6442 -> 17.03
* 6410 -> 17.99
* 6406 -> 17.65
